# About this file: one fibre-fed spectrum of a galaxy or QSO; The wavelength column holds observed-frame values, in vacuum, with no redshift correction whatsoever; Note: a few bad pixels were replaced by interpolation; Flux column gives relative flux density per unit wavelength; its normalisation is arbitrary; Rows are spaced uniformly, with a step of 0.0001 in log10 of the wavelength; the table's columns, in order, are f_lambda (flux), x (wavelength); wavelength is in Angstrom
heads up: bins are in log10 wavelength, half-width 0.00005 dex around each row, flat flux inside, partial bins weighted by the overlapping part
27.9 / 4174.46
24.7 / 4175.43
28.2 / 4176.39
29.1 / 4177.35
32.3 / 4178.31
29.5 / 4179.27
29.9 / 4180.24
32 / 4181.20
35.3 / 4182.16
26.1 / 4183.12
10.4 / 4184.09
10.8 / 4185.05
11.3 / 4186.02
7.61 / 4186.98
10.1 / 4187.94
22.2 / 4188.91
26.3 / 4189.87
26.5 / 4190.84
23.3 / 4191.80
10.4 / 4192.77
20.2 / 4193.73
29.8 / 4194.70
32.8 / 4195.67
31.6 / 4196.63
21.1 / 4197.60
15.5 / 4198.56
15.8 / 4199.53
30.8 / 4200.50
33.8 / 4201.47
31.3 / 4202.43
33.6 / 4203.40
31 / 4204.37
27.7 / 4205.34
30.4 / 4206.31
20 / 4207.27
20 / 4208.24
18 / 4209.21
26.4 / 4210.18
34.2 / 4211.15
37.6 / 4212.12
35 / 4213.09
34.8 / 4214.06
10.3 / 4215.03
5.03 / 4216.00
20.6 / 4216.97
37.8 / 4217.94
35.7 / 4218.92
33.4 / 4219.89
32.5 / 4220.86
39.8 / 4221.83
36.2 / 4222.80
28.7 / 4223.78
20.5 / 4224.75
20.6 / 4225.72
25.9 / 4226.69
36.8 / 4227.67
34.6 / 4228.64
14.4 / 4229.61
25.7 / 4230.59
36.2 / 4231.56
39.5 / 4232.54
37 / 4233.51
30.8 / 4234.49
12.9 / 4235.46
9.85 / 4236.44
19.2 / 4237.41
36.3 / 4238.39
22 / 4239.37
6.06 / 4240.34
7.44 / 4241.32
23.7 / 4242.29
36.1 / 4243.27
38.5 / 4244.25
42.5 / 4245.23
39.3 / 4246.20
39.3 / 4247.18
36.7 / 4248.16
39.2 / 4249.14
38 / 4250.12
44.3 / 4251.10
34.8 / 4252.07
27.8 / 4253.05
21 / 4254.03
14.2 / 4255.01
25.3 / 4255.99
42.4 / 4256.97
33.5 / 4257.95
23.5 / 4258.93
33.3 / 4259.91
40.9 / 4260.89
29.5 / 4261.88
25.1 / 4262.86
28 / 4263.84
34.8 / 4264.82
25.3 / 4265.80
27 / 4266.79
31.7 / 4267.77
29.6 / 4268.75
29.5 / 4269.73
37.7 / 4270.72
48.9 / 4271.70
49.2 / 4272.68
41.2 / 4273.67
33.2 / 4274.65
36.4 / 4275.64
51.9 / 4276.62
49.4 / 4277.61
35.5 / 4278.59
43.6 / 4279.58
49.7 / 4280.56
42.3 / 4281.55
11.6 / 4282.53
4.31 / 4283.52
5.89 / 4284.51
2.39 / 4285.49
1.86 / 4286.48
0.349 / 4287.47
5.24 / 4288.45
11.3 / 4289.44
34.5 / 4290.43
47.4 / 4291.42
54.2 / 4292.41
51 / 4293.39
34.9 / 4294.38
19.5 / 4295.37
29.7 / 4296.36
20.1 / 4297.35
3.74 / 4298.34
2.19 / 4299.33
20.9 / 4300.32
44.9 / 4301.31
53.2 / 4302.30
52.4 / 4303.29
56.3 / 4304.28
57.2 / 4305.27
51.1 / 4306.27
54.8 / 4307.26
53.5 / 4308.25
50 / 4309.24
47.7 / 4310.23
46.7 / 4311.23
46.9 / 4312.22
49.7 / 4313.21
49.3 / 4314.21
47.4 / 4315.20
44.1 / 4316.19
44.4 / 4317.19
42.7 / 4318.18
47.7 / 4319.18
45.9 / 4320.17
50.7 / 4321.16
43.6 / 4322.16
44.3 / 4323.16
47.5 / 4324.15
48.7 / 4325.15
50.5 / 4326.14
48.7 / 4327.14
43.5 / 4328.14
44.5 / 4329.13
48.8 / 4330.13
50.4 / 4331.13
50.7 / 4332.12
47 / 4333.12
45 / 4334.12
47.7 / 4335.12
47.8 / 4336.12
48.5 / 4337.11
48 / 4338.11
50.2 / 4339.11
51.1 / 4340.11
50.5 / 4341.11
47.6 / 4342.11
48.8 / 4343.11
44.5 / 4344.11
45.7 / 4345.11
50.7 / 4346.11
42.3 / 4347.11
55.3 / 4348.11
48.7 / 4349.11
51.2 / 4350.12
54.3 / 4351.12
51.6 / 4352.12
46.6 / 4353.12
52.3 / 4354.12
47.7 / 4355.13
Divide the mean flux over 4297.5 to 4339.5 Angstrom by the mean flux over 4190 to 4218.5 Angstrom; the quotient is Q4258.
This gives 1.77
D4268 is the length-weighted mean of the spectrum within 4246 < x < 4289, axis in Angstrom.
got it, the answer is 30.5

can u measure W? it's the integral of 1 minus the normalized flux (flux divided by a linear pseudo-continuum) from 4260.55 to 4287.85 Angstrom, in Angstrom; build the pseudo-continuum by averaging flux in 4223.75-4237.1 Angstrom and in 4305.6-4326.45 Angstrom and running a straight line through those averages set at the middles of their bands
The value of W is 4.97 Angstrom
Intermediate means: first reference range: 26.5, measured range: 30.3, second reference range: 48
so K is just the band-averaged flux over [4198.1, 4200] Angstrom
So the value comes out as 15.6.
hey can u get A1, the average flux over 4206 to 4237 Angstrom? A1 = 27.5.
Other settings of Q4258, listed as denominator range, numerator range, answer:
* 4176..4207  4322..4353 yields 1.97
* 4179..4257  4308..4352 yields 1.79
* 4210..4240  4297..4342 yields 1.62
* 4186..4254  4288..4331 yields 1.53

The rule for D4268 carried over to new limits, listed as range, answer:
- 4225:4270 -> 29.3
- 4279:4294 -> 24.5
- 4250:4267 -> 30.4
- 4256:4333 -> 37.3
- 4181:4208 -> 23.4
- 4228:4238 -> 26.3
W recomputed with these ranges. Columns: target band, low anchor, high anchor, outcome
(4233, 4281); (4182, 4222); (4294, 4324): 1.8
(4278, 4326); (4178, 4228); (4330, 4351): 6.8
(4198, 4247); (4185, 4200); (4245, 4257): -1.5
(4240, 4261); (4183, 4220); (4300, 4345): 1.5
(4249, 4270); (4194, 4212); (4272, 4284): 2.5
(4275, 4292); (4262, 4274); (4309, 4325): 5.3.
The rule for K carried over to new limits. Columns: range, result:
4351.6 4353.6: 49.3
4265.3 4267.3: 26.2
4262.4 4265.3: 29.4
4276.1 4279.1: 45.5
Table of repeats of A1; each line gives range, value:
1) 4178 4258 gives 27.1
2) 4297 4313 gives 41.7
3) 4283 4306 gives 26.9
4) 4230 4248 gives 28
